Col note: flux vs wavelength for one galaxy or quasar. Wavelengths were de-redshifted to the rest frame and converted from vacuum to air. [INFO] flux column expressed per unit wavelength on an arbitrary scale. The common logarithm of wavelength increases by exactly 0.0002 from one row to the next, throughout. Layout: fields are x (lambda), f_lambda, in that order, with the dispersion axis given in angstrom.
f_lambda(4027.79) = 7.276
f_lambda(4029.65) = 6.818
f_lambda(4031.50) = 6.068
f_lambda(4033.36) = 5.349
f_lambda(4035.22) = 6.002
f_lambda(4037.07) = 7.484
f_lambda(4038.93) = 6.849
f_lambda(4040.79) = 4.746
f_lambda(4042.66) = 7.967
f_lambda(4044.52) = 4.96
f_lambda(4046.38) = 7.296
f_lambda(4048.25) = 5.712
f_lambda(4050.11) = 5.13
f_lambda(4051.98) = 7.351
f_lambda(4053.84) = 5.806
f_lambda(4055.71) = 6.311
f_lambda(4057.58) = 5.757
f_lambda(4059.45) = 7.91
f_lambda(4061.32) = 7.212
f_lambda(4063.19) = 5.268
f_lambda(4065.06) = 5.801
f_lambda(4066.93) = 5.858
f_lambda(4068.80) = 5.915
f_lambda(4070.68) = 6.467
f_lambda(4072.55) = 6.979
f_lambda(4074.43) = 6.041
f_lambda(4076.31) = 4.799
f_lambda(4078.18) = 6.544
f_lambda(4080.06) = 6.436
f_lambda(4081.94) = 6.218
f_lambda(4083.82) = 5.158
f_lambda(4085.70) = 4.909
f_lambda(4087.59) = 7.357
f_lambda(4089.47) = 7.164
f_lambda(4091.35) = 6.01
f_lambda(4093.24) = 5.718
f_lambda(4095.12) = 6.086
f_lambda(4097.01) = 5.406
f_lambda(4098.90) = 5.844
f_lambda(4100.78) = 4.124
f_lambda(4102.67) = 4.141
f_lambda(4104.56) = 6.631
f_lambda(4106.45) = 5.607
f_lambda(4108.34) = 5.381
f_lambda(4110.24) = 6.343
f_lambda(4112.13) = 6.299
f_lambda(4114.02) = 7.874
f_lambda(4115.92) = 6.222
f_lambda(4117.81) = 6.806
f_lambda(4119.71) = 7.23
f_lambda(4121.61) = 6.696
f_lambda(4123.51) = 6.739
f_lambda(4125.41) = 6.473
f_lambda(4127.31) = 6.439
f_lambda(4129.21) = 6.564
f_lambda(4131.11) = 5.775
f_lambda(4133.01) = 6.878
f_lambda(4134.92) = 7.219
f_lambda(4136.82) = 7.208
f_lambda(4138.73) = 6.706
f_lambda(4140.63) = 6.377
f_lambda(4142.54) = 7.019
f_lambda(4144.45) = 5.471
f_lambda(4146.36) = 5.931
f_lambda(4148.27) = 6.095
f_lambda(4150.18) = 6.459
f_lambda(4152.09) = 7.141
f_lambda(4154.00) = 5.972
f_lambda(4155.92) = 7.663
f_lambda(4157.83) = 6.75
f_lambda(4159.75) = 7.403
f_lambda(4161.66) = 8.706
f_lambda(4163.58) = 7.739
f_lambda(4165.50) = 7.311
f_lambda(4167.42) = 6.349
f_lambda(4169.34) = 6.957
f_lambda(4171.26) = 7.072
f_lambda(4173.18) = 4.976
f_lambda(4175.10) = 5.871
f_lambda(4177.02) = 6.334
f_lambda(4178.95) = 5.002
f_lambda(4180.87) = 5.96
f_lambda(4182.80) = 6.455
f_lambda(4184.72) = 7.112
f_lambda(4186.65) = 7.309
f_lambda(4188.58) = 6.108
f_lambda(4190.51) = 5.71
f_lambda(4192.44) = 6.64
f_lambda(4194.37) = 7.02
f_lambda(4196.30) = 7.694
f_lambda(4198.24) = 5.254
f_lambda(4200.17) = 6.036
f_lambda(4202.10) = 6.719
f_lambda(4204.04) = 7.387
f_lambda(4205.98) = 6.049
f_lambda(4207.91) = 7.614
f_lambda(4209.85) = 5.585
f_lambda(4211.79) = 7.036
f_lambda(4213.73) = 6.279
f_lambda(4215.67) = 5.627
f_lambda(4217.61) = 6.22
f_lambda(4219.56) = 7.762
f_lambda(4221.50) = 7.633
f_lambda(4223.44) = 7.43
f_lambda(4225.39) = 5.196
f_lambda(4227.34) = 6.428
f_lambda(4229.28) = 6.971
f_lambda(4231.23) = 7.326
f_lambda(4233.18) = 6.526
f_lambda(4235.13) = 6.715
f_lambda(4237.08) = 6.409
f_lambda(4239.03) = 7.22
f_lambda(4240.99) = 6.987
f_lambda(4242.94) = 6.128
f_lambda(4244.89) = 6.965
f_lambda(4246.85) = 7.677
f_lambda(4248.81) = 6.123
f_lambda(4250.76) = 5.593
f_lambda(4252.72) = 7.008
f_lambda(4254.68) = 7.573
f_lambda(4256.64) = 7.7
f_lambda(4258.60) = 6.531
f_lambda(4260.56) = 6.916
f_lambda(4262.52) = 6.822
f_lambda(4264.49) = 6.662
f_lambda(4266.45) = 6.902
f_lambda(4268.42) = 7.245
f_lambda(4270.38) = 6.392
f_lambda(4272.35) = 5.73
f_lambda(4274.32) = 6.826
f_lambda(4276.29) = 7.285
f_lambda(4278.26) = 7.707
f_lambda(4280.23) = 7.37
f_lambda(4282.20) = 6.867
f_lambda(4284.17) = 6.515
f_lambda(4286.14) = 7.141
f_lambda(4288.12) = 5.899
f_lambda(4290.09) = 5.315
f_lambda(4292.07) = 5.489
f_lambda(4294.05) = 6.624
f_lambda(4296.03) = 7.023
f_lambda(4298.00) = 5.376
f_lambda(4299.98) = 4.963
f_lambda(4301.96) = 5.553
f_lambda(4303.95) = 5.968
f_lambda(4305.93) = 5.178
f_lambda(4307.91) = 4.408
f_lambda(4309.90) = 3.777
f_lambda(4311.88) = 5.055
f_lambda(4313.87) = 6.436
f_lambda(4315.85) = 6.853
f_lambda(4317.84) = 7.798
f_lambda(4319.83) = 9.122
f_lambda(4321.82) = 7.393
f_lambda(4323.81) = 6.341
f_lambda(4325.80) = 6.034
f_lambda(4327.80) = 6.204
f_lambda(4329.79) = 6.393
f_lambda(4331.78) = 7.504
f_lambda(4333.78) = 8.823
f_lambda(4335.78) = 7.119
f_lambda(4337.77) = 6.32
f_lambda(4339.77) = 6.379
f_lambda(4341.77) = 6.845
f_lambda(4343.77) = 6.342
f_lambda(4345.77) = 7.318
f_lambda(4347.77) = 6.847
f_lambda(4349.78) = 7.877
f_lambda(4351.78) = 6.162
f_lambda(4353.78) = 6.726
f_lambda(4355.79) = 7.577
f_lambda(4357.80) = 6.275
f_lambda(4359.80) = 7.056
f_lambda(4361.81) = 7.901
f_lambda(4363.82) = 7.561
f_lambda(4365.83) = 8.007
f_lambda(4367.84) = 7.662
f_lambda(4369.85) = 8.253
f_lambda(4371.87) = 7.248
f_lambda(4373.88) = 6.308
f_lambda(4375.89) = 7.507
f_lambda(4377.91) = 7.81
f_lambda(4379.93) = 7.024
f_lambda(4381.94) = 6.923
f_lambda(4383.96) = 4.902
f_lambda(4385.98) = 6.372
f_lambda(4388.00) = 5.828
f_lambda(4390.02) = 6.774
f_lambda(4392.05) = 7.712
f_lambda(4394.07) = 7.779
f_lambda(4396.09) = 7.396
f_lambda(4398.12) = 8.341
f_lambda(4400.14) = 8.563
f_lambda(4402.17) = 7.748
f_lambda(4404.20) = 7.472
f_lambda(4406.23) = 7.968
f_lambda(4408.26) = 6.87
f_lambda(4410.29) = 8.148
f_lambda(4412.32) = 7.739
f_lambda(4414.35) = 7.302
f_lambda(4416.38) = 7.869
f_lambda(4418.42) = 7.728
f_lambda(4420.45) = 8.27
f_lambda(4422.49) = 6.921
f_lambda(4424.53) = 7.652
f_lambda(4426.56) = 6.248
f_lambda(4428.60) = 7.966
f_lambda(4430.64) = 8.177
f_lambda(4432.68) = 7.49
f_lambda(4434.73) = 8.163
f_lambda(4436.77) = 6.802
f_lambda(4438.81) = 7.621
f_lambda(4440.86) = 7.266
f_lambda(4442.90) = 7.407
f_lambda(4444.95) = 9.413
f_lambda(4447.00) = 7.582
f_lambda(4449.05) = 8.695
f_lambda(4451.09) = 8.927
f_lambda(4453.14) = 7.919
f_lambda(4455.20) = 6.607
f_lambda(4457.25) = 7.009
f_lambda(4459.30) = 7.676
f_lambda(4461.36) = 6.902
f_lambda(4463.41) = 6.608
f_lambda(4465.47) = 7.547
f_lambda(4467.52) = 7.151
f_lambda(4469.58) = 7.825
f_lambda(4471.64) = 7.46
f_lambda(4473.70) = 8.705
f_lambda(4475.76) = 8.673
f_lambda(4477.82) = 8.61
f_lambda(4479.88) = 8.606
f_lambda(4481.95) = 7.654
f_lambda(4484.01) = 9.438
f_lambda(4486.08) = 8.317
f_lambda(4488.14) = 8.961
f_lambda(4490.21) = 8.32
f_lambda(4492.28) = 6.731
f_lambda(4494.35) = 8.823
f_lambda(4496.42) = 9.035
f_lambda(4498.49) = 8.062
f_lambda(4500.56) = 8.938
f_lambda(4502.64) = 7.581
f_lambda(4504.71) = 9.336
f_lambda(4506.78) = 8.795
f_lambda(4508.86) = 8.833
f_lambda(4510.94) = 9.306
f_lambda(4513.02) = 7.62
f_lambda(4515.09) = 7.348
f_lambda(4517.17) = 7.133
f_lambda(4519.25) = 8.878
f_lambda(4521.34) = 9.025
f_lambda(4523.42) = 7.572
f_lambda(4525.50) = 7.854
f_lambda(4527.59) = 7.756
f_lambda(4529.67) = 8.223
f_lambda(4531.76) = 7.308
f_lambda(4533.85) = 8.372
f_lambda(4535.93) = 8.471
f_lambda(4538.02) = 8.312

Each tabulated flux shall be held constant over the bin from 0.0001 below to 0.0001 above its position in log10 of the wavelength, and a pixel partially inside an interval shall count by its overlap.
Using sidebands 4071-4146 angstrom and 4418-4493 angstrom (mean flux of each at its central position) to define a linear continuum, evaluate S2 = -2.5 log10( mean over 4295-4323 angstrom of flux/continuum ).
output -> 0.18 mag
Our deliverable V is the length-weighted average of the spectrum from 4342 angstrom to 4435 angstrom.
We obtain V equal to 7.33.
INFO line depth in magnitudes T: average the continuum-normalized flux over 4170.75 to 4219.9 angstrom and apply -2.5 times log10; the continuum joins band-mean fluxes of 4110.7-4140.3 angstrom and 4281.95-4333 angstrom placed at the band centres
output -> 0.02 mag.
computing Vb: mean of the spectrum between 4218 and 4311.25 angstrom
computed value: 6.5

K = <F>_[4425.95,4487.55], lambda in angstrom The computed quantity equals 7.84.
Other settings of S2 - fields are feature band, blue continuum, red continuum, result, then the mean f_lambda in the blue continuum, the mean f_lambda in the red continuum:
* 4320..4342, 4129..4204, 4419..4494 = 0.055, 6.6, 7.82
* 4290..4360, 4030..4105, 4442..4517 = 0.139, 6.07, 8.11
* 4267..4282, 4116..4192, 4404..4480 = 0.021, 6.61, 7.7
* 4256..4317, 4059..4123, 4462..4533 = 0.135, 6.12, 8.17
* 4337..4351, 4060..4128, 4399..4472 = 0.060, 6.13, 7.63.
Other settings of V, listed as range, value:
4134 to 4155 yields 6.51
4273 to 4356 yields 6.53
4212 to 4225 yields 6.76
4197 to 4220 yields 6.45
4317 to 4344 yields 7.06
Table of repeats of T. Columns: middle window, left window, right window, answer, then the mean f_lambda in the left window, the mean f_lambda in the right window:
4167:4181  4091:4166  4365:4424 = 0.10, 6.46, 7.4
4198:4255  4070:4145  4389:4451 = 0.02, 6.24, 7.72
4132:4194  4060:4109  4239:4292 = -0.06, 5.91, 6.75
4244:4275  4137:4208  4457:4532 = 0.03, 6.6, 8.12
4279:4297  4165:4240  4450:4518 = 0.08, 6.54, 8.08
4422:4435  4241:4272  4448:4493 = 0.03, 6.8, 7.93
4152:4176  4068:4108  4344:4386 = -0.12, 5.87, 7.11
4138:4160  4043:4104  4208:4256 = -0.04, 6.01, 6.71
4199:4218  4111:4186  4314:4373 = 0.06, 6.65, 7.16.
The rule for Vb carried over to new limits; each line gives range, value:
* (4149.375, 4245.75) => 6.66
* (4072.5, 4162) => 6.33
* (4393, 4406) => 7.89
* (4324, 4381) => 7.1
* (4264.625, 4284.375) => 6.89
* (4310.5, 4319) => 6.46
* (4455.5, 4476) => 7.48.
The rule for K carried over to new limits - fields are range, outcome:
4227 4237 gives 6.79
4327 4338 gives 7.13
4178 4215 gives 6.47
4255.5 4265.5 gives 6.94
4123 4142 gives 6.65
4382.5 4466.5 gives 7.49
